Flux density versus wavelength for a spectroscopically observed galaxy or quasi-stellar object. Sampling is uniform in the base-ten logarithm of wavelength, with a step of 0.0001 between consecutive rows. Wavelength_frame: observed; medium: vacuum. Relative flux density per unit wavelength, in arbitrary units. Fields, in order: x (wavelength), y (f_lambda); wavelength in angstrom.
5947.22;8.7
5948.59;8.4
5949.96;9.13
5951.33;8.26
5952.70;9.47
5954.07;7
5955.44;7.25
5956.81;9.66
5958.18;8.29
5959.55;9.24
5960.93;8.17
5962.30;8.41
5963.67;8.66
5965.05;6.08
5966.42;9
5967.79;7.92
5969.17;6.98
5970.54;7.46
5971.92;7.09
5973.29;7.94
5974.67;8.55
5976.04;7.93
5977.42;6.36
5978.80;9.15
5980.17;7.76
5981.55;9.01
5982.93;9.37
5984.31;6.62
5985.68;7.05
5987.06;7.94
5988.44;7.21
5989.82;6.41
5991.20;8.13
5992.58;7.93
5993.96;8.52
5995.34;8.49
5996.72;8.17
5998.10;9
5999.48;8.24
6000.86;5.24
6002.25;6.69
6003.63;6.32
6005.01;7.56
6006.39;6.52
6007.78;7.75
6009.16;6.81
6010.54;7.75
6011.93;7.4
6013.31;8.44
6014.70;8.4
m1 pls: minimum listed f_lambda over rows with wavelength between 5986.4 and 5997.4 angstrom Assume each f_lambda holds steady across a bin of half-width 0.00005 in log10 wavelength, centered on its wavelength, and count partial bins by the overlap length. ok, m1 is 6.41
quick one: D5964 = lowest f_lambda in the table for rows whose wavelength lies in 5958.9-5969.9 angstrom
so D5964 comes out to 6.08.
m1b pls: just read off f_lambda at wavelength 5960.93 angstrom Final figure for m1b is 8.17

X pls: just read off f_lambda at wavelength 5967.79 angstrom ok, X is 7.92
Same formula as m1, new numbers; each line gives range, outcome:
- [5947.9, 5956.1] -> 7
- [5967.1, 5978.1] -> 6.36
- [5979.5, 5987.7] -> 6.62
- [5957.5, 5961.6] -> 8.17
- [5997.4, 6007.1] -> 5.24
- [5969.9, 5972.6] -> 7.09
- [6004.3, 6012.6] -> 6.52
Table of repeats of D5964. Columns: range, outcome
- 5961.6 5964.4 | 8.41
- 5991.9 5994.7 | 7.93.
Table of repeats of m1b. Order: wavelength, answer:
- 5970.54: 7.46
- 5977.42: 6.36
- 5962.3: 8.41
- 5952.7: 9.47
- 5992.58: 7.93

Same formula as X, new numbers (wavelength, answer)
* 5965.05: 6.08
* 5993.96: 8.52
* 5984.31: 6.62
